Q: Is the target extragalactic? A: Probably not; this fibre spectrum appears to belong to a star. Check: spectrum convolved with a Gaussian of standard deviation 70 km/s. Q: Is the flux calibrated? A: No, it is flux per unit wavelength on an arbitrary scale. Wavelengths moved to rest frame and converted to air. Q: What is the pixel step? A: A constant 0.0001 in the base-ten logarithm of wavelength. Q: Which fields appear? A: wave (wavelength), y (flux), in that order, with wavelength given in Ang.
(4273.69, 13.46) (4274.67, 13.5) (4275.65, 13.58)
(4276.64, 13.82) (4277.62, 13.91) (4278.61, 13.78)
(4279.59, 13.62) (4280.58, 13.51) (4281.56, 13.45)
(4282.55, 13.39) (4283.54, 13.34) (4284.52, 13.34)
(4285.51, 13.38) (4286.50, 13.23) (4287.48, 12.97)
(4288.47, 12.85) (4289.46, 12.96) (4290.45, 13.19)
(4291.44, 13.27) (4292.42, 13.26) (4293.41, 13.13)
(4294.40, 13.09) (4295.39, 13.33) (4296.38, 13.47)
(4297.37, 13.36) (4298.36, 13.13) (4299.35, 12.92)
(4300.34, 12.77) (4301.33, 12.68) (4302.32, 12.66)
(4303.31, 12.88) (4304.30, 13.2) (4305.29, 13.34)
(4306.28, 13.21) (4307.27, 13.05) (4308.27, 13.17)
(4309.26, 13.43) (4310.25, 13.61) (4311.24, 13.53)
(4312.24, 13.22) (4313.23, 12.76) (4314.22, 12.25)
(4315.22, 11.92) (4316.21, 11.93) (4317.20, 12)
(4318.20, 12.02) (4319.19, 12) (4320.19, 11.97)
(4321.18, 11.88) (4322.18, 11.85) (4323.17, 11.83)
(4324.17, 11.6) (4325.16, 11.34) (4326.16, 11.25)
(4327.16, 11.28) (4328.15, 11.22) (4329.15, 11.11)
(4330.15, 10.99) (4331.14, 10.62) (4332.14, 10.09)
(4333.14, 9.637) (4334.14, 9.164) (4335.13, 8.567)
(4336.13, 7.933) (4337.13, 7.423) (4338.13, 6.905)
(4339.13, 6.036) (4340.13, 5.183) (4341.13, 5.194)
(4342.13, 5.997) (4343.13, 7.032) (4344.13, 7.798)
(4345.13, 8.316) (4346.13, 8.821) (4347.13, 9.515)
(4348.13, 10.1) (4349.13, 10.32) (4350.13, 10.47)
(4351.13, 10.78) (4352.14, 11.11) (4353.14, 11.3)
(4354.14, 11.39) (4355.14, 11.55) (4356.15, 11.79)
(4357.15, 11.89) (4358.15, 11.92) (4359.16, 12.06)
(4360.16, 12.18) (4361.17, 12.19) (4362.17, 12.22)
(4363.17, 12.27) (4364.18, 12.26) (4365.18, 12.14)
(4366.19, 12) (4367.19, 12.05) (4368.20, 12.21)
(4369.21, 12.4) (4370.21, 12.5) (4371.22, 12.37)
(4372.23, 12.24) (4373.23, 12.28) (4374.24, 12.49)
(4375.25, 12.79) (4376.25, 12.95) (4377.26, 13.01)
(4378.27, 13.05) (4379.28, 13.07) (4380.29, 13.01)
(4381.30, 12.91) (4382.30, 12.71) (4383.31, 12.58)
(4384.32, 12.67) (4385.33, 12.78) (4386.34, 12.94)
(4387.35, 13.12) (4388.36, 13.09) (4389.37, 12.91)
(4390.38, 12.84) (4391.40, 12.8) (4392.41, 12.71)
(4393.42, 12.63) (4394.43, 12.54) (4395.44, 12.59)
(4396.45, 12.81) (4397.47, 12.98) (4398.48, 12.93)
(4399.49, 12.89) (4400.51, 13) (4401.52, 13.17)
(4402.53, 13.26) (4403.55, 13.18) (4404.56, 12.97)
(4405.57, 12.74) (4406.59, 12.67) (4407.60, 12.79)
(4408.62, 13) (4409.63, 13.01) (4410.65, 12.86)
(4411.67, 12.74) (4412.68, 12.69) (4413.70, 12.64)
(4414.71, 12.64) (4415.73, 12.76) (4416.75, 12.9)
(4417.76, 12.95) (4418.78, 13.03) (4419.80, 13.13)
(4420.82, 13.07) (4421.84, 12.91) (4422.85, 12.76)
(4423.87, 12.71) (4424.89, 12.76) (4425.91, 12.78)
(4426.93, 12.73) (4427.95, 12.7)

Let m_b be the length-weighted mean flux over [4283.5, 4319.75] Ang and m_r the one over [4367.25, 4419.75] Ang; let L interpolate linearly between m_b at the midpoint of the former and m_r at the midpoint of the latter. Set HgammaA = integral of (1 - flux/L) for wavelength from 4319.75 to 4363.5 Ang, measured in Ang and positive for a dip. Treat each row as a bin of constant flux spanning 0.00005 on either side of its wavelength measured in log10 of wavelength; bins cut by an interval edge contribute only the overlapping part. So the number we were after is 9.5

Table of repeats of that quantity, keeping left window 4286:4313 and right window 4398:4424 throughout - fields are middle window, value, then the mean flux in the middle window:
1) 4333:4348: 6.29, 7.58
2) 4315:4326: 1.06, 11.8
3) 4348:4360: 1.60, 11.3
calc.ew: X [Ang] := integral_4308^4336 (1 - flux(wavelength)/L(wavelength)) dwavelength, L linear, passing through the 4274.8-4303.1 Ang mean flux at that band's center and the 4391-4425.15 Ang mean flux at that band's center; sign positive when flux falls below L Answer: 3.3 Ang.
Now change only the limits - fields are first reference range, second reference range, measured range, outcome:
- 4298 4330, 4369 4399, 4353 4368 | 0.79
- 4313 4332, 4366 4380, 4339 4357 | 4.39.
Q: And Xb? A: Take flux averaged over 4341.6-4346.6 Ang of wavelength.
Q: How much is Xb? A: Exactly 7.57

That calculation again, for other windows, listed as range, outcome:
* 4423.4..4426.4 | 12.7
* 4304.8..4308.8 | 13.2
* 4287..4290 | 12.9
